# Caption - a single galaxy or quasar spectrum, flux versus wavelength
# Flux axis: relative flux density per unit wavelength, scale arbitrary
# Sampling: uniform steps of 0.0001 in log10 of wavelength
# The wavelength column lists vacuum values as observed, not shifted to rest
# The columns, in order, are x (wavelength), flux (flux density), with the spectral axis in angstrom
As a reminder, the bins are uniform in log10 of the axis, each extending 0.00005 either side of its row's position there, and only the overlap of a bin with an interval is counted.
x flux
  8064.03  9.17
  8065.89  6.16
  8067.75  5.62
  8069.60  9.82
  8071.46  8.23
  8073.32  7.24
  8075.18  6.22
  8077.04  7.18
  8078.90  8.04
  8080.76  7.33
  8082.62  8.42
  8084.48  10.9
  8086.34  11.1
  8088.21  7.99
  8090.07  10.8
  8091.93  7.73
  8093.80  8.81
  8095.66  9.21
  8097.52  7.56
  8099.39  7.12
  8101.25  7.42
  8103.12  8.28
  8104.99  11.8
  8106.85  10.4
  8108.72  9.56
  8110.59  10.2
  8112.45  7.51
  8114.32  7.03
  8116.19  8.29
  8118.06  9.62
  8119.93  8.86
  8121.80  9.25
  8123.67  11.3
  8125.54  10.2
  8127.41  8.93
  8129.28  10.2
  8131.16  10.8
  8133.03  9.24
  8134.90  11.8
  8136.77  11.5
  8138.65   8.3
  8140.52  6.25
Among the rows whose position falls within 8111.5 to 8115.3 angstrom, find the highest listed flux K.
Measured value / 7.51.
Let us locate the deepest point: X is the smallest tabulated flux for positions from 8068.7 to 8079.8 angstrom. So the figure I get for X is 6.22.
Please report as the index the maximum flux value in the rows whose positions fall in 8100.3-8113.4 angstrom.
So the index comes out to 11.8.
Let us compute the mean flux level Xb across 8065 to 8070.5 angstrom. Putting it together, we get 7.2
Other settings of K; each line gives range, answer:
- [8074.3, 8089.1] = 11.1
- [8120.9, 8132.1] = 11.3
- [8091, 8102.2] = 9.21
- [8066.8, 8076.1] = 9.82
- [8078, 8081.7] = 8.04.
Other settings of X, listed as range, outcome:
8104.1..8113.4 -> 7.51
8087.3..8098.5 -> 7.56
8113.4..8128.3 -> 7.03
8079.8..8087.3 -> 7.33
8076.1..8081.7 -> 7.18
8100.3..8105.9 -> 7.42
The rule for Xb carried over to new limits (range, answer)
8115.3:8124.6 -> 9.47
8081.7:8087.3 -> 10.1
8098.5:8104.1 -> 7.64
